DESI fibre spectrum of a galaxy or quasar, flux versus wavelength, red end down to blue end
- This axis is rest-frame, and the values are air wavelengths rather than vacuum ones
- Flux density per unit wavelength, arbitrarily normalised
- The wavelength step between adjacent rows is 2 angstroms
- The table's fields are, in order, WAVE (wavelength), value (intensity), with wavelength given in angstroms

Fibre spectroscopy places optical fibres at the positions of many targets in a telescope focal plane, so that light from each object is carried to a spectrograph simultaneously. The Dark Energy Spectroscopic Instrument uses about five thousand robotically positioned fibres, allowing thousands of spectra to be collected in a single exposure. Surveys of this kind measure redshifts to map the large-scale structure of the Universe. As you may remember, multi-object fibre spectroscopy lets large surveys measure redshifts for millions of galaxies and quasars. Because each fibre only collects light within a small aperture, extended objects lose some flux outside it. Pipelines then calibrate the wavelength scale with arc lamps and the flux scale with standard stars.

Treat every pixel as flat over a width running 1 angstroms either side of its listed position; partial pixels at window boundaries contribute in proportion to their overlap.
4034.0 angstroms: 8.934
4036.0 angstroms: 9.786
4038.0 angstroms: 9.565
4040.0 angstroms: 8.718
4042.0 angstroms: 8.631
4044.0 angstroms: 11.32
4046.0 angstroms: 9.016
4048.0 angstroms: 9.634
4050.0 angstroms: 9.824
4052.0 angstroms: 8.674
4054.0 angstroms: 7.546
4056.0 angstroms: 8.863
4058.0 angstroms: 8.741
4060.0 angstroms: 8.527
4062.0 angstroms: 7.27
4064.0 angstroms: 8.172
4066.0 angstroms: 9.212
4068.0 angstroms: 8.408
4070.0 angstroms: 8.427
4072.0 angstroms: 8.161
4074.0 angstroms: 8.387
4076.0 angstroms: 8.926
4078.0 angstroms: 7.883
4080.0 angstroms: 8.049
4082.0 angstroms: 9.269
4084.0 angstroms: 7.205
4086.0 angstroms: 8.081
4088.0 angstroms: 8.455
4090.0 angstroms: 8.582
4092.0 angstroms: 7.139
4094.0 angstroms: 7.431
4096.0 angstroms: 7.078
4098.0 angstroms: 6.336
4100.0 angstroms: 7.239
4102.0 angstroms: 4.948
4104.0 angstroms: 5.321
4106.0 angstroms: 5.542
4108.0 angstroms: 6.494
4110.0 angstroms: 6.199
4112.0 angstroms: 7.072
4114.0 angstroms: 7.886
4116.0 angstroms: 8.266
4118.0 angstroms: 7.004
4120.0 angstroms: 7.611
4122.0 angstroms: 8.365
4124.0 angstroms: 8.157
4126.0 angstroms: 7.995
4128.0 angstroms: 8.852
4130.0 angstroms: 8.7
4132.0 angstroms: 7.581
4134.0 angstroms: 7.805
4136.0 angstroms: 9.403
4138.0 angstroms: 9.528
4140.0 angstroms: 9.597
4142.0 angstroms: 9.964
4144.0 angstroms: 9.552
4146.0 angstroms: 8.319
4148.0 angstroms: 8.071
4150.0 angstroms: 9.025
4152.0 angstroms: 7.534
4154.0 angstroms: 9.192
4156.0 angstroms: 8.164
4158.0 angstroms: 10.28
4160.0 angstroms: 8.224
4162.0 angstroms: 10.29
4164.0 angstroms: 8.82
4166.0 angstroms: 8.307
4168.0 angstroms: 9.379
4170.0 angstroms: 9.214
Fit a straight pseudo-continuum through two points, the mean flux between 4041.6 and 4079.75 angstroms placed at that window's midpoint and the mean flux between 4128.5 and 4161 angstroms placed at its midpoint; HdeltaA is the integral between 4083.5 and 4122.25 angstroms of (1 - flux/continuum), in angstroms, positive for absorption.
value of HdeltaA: 7.4 angstroms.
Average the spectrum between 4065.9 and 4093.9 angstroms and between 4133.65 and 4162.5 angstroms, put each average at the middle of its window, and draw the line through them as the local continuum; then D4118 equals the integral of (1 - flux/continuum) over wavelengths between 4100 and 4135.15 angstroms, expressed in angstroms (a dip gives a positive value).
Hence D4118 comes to 5.6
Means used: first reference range 8.24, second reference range 9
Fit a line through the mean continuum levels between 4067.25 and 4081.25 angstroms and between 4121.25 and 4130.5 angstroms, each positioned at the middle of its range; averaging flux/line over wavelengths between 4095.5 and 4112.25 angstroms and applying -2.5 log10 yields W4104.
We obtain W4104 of 0.33 mag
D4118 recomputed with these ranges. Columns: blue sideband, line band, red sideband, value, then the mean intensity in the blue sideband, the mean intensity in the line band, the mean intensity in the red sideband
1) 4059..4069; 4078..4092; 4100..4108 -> -2.5 angstroms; 8.32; 8.16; 5.67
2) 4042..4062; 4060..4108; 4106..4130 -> 4.1 angstroms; 9.01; 7.63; 7.59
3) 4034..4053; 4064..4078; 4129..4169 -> 1.2 angstroms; 9.44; 8.51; 8.89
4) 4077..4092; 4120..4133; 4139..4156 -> 0.6 angstroms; 8.15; 8.22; 8.86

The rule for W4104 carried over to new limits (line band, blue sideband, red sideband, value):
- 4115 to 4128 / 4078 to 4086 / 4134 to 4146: 0.127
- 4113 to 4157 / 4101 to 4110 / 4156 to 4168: -0.147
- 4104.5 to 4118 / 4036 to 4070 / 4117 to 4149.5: 0.250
